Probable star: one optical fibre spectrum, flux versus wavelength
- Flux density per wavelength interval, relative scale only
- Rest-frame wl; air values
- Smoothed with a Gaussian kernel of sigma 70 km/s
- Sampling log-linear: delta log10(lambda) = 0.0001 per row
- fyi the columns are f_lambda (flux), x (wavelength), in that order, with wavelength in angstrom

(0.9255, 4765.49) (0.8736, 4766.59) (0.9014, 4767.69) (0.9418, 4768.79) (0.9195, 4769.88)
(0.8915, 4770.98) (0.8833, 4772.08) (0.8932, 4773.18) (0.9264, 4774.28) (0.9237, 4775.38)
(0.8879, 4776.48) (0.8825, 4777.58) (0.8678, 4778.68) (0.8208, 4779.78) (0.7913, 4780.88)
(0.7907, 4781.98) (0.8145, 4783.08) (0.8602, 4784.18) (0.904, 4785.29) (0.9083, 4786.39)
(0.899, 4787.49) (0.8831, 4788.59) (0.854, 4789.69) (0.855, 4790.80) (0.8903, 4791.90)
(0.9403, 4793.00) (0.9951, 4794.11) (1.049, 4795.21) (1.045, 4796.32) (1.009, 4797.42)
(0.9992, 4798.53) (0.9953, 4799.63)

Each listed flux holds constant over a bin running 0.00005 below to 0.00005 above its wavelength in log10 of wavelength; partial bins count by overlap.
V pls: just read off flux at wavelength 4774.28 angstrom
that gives 0.9264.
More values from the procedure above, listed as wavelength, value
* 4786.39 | 0.9083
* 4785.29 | 0.904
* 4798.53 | 0.9992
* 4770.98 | 0.8915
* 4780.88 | 0.7913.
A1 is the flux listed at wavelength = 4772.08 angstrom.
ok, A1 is 0.8833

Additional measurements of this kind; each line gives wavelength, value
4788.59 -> 0.8831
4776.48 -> 0.8879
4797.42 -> 1.009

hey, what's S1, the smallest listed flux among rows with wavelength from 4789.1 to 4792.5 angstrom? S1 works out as 0.854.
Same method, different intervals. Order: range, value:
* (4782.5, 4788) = 0.8145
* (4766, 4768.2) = 0.8736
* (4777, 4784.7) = 0.7907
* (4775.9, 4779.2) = 0.8678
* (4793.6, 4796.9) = 0.9951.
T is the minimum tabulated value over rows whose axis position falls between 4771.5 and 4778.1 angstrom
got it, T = 0.8825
